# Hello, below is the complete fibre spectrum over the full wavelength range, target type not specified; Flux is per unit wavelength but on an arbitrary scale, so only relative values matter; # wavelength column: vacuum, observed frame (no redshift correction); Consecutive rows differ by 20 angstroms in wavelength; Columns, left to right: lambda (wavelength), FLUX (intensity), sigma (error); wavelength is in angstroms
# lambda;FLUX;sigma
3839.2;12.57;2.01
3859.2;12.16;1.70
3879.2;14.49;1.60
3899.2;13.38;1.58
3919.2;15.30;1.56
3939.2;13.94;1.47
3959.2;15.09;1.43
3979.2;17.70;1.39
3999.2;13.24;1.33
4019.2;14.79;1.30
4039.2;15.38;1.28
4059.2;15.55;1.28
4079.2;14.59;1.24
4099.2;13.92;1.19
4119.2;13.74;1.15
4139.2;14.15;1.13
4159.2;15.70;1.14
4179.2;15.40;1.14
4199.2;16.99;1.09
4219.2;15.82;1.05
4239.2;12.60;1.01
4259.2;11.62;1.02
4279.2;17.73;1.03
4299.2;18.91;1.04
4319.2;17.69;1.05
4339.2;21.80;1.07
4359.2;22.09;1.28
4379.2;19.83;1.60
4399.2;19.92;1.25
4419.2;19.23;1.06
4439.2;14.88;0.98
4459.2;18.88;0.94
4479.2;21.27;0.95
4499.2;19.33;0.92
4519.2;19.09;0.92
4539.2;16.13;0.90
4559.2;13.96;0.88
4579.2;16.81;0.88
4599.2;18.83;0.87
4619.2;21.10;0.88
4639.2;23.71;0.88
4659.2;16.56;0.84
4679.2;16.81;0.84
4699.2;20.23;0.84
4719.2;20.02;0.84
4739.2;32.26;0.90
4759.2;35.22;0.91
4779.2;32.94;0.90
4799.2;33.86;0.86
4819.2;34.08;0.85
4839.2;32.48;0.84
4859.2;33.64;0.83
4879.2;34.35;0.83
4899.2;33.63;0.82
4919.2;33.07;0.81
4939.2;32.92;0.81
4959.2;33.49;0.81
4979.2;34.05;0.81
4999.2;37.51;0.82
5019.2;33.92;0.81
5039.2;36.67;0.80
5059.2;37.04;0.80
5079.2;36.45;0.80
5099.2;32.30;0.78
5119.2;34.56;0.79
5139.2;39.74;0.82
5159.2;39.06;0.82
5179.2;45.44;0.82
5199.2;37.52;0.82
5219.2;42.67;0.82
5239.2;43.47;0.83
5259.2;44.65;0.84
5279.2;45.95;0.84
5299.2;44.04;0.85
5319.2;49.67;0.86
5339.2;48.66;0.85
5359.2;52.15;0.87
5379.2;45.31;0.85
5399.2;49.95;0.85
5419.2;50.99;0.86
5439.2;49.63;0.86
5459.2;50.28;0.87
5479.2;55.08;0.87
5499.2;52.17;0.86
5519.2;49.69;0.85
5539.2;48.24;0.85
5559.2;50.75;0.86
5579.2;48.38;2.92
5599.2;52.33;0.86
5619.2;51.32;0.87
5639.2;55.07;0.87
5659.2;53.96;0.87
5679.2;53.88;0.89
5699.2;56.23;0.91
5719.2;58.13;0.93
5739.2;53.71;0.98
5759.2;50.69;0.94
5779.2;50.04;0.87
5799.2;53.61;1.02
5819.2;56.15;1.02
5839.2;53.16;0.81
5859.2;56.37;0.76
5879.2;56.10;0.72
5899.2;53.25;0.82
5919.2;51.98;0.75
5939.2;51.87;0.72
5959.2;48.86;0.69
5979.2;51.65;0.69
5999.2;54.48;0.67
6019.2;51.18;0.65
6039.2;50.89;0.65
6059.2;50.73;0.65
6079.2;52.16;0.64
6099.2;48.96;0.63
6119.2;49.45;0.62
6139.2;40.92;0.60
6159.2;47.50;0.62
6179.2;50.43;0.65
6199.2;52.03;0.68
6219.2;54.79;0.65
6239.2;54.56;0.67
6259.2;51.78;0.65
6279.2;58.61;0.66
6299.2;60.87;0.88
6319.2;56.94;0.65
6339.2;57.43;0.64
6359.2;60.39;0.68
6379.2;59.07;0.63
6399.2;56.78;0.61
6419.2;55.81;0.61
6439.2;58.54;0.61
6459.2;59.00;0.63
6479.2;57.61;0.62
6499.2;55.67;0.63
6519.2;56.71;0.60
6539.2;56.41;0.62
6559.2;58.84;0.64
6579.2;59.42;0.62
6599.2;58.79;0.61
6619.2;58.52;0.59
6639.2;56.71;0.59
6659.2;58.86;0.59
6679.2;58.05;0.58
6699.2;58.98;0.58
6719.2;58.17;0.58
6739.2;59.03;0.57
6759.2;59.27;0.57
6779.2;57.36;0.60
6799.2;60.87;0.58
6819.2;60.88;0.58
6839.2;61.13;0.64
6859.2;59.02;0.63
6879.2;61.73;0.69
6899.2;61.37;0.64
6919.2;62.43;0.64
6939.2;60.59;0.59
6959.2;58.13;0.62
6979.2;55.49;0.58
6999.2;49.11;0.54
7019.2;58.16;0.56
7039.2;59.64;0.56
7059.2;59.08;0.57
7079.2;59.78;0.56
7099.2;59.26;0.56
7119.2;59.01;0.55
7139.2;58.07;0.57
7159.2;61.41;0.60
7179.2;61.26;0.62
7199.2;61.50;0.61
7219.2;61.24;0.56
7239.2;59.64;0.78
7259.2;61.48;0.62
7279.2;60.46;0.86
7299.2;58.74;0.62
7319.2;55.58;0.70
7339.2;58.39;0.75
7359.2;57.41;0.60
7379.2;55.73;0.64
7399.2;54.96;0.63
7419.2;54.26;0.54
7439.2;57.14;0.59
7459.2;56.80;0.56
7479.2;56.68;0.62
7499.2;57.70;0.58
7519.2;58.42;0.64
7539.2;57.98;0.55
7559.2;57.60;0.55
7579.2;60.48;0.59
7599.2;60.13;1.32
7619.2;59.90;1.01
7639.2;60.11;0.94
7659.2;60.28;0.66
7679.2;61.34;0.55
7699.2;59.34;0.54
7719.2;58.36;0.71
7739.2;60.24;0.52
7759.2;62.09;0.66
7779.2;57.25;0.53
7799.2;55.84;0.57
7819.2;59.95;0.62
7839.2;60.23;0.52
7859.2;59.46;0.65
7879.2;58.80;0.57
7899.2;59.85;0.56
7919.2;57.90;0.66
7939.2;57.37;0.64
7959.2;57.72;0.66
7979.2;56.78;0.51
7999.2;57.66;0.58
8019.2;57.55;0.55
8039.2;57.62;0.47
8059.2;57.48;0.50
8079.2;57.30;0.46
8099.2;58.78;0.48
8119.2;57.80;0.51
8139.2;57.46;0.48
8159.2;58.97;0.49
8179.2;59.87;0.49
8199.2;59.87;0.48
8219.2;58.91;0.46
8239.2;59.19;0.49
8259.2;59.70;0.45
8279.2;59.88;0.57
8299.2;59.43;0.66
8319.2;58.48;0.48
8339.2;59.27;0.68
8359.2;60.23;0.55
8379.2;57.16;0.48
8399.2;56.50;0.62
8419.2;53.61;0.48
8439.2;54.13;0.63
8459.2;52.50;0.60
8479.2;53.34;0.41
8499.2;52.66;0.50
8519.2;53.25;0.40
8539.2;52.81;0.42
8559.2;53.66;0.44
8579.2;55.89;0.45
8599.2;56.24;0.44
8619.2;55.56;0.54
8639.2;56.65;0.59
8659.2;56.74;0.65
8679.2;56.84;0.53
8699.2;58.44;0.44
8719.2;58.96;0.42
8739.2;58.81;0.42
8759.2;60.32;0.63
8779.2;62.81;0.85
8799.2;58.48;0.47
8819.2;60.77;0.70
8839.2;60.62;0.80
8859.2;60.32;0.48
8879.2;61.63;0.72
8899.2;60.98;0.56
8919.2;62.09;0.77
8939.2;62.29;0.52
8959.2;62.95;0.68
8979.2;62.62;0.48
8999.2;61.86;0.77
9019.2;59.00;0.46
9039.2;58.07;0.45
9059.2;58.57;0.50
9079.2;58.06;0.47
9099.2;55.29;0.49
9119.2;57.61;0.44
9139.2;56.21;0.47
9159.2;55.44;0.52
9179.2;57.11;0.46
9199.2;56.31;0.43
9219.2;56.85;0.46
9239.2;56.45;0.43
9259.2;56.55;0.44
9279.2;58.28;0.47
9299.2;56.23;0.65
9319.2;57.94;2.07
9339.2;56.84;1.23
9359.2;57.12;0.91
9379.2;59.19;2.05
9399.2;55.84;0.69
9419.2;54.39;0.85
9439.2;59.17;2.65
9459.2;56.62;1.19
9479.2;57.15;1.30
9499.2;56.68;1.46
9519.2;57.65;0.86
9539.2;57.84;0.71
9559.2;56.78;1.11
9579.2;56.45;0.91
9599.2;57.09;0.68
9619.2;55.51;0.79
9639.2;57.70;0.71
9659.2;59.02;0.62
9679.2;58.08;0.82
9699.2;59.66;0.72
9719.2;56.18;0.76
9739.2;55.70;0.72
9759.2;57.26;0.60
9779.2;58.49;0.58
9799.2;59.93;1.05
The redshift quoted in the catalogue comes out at 0.19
